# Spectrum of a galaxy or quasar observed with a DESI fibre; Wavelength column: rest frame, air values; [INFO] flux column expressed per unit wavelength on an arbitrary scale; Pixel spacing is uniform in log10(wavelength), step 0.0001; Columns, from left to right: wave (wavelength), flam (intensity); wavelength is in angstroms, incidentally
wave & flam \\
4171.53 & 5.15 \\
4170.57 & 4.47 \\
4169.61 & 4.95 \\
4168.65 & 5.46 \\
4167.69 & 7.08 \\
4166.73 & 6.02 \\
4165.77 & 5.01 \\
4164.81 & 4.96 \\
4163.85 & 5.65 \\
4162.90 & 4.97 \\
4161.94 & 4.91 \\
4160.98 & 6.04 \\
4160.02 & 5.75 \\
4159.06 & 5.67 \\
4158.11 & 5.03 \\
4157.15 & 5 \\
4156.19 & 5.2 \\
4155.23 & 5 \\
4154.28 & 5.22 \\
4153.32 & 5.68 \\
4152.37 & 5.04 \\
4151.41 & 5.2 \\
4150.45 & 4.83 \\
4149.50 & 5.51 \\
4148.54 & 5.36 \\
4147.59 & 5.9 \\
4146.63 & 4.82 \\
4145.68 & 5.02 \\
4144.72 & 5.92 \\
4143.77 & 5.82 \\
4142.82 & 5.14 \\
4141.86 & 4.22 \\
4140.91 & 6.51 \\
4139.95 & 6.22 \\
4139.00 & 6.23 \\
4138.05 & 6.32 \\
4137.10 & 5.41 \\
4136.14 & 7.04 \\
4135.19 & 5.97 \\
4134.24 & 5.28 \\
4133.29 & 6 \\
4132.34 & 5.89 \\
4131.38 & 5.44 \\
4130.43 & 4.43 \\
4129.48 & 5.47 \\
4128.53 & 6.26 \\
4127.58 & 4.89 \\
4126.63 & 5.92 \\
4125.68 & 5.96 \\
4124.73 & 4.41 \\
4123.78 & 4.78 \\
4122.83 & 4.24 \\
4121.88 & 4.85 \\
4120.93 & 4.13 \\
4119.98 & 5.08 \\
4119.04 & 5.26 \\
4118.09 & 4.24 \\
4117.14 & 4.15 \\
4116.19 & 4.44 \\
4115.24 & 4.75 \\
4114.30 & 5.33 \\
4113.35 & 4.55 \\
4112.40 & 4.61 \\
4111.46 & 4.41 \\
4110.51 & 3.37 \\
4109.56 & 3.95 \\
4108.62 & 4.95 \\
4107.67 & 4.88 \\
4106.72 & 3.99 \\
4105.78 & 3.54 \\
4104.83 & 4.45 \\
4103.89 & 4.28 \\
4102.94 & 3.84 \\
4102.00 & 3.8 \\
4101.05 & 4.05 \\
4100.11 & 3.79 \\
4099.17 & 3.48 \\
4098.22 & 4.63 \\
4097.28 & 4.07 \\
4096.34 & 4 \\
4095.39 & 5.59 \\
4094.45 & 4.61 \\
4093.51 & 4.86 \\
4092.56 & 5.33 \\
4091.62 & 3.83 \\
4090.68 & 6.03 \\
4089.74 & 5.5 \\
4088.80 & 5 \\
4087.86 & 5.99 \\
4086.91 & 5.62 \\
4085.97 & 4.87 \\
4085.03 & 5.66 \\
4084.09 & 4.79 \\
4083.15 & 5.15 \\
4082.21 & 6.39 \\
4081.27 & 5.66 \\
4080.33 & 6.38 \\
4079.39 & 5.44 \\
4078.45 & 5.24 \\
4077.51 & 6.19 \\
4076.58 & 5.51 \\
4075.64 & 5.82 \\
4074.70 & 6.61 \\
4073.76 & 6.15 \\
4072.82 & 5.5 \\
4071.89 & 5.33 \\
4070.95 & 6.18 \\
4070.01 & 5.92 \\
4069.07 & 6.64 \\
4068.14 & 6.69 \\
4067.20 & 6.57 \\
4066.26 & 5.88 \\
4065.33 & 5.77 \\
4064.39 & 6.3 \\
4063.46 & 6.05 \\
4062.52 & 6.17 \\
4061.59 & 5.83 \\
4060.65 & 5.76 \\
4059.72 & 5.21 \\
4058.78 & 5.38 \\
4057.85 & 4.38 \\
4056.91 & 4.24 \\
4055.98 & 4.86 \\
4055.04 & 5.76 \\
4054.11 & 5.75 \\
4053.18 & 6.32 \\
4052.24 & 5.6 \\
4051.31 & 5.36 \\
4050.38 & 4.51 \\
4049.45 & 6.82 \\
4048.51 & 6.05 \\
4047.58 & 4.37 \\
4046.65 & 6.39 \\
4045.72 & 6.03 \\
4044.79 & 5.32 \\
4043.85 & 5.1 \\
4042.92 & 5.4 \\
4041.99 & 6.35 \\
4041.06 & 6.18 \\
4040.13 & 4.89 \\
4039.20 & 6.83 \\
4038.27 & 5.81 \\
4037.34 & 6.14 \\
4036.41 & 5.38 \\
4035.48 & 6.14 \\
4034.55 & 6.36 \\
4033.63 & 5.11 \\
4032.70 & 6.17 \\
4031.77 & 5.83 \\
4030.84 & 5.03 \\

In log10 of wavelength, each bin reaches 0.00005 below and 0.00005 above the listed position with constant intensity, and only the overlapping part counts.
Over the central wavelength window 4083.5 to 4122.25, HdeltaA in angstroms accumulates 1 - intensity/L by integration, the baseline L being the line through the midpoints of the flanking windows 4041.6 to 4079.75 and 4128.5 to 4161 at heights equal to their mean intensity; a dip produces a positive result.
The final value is 7.1 angstroms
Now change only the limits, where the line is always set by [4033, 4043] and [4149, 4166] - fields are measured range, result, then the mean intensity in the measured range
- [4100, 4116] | 3.60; 4.28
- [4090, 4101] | 2.03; 4.57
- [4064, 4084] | -0.82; 5.94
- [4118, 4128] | 0.98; 4.91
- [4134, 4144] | -0.90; 5.85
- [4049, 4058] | 0.66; 5.39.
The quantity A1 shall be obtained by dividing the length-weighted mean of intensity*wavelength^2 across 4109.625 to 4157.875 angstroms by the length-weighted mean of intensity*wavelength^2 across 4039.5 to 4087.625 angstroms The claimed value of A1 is 0.95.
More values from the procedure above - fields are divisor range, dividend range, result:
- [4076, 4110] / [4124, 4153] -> 1.16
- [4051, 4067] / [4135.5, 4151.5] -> 1.05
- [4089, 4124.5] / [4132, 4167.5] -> 1.26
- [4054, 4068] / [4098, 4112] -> 0.74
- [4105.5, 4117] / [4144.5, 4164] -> 1.23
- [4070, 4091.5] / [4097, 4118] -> 0.76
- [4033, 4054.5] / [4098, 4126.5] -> 0.80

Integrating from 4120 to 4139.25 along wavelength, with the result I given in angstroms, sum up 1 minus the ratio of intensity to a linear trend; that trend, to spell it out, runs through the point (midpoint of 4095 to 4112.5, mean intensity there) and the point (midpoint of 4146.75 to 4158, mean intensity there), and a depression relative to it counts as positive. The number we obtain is -2.7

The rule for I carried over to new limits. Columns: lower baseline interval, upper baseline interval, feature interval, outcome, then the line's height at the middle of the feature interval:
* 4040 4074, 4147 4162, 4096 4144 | 5.1 angstroms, 5.47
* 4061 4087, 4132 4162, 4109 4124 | 3.1 angstroms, 5.68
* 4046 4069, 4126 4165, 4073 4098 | 1.1 angstroms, 5.63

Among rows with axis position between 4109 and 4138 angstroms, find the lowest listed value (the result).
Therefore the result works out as 3.37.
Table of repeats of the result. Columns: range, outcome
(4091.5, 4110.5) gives 3.48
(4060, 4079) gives 5.24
